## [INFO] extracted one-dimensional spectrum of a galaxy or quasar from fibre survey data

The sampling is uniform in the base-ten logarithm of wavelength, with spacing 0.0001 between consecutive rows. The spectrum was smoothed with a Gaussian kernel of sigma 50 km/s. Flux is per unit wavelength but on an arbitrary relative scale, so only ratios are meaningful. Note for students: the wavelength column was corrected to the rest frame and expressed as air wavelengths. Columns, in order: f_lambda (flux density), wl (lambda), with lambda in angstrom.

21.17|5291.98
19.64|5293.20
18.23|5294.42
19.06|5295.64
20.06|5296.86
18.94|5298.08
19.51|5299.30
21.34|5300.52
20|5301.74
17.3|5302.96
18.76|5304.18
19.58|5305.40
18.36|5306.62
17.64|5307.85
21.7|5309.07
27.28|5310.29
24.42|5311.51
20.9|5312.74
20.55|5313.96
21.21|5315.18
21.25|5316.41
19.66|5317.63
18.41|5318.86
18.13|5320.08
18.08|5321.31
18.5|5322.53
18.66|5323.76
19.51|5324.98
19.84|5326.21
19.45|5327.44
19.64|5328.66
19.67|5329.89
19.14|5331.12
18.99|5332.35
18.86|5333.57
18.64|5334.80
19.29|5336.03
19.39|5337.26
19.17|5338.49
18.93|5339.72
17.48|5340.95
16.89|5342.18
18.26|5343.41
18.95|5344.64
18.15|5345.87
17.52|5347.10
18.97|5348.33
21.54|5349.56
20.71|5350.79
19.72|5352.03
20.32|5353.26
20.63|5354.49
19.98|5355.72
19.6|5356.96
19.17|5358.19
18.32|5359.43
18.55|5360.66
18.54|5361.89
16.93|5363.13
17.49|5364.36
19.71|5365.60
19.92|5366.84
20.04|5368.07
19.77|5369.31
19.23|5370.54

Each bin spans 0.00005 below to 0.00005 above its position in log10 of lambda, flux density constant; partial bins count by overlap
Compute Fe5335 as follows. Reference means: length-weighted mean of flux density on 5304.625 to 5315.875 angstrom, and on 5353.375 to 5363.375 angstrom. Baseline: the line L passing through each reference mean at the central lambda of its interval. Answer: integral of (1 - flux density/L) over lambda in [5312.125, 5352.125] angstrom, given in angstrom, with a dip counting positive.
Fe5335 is 2.1 angstrom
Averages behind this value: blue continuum 21.3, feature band 19.2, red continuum 19.1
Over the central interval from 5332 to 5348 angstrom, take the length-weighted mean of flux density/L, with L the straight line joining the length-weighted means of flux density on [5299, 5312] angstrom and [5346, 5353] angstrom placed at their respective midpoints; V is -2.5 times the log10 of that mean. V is 0.07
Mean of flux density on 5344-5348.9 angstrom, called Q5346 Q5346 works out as 18.4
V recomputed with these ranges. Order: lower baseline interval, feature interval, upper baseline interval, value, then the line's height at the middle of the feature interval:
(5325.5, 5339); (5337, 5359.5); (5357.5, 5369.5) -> -0.01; 19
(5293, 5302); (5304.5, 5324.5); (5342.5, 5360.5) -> -0.04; 19.5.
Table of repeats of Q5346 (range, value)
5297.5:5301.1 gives 19.9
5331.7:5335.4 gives 18.9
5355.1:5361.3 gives 19.1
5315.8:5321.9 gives 19.1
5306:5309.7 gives 19.3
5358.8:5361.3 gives 18.5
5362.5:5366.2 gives 18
